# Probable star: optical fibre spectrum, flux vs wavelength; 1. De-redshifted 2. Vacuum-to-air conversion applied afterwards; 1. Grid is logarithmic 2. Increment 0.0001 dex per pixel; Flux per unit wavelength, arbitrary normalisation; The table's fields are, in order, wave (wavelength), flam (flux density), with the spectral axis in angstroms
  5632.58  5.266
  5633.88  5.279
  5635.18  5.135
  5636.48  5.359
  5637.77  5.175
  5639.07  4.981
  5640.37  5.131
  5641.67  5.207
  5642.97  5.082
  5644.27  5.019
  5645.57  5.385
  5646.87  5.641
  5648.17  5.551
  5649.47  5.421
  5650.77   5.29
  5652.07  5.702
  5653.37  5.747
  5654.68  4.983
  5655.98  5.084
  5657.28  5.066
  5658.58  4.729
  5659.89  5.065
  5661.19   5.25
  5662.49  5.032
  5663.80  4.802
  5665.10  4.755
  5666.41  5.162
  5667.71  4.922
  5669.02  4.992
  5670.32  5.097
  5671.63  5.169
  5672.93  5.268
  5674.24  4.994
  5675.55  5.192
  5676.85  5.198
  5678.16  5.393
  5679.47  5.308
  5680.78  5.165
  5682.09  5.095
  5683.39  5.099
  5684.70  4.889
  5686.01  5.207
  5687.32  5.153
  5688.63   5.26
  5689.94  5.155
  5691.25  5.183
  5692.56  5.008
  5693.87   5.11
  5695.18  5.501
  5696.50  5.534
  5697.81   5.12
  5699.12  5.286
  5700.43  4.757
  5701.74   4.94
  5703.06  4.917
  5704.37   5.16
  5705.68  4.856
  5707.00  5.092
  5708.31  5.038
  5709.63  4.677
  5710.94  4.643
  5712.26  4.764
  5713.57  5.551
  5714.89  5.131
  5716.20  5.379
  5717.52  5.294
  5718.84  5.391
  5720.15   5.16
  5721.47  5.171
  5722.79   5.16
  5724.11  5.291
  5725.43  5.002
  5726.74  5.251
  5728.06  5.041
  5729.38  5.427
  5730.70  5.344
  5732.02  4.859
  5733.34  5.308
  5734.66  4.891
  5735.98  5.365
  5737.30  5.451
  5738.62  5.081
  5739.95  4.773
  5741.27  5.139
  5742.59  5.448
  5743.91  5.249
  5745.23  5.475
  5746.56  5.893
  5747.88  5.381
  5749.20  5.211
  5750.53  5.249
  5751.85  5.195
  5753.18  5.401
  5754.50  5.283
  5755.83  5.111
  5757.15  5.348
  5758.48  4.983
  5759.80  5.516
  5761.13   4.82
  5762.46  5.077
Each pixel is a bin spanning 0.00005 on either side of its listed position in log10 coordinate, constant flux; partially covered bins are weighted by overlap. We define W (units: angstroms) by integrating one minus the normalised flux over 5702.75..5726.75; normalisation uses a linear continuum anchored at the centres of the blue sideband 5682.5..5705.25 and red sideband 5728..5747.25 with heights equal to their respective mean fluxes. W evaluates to 0.4 angstroms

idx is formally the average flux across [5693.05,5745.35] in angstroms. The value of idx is 5.15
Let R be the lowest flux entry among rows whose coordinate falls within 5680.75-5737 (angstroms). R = 4.643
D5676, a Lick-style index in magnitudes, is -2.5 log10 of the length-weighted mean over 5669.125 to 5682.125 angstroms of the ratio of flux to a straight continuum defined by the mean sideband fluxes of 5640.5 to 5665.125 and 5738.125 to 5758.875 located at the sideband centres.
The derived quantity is 0.01 mag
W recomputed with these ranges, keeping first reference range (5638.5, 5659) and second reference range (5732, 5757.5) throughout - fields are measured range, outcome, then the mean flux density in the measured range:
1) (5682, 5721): 1.1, 5.11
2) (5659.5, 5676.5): 0.7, 5.06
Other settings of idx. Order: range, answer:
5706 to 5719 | 5.08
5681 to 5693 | 5.12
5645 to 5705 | 5.17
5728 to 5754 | 5.26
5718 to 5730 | 5.21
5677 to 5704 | 5.15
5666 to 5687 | 5.14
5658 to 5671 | 4.98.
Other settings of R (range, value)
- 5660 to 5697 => 4.755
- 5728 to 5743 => 4.773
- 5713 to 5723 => 5.131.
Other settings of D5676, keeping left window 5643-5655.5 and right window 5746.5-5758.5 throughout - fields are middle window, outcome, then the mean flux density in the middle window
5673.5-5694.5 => 0.04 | 5.15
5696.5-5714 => 0.07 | 5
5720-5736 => 0.03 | 5.17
